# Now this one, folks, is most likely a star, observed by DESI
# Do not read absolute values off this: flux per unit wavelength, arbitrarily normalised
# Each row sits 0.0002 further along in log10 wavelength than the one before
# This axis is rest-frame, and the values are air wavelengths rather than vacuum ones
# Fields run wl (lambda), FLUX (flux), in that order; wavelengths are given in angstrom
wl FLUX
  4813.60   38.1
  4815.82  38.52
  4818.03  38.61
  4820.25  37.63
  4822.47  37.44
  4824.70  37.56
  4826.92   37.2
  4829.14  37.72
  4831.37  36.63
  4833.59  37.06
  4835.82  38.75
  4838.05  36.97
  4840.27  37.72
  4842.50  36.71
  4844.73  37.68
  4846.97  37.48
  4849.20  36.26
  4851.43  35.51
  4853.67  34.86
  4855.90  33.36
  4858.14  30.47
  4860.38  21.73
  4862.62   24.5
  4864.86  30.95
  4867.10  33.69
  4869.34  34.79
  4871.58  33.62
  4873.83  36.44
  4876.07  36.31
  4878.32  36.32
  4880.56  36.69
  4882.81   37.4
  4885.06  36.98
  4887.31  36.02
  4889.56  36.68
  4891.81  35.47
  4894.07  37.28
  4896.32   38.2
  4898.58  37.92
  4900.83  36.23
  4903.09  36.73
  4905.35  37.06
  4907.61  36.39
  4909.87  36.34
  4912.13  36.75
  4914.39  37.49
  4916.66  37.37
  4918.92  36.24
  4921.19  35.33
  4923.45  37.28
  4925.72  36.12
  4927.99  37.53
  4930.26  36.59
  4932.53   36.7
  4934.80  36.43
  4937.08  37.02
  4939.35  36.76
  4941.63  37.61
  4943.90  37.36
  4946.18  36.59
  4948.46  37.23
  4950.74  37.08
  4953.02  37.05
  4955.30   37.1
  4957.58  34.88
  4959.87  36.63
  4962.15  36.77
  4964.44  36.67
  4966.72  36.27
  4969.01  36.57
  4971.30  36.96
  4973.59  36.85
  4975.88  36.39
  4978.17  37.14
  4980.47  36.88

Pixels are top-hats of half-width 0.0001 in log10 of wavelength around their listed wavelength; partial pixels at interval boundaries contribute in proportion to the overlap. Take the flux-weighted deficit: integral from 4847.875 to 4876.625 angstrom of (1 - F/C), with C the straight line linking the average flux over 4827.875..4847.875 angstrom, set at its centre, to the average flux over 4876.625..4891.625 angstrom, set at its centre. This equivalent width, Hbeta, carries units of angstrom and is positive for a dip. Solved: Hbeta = 3.51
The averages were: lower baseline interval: 37.4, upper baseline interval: 36.6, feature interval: 32.5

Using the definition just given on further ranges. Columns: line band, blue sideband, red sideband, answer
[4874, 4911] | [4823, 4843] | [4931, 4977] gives 0.3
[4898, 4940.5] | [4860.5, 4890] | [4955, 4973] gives -1.7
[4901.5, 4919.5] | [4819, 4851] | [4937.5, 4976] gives 0.1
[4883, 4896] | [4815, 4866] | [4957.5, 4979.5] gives -0.3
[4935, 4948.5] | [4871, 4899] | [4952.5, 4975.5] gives -0.2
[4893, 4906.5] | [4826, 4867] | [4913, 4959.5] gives -0.5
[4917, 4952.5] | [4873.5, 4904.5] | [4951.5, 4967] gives -0.2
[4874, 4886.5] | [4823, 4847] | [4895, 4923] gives 0.1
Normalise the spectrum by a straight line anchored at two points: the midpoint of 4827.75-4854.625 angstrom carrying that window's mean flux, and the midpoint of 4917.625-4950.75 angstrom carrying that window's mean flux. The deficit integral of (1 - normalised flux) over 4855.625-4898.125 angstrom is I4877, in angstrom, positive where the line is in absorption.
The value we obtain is 3.2 angstrom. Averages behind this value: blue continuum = 37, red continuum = 36.8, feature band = 34.1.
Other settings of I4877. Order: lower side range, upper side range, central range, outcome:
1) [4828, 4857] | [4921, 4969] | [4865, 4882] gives 0.70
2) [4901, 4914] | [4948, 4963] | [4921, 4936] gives 0.01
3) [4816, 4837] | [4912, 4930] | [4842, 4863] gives 2.46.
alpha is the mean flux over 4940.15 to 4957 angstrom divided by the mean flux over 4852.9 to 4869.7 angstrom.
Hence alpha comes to 1.22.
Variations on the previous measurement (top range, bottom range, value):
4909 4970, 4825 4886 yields 1.05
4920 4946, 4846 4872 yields 1.14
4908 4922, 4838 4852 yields 0.99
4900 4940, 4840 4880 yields 1.09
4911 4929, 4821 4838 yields 0.98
